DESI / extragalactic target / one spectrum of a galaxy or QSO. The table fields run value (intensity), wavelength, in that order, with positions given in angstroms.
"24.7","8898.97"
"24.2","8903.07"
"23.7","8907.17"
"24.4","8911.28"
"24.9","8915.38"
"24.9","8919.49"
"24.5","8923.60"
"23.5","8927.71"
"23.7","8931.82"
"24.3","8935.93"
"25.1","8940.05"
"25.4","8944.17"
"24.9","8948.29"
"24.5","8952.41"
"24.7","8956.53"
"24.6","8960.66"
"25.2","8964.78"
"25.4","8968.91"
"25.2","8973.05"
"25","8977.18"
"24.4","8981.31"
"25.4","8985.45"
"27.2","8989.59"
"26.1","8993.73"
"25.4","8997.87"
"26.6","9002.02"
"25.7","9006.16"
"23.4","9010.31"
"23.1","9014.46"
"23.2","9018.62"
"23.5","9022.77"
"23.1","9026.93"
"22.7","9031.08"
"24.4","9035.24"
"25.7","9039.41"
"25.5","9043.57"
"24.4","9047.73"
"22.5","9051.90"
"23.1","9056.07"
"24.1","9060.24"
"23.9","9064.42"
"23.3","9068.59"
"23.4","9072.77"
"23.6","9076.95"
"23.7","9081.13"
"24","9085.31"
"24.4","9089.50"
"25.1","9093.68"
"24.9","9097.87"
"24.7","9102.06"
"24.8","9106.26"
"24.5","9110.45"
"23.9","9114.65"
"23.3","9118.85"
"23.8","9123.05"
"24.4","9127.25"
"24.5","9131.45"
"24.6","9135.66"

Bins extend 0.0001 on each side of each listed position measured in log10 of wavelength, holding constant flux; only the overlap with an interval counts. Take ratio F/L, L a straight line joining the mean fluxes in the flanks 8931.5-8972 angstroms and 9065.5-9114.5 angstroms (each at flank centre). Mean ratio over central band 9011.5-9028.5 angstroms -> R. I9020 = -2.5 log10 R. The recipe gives 0.059 mag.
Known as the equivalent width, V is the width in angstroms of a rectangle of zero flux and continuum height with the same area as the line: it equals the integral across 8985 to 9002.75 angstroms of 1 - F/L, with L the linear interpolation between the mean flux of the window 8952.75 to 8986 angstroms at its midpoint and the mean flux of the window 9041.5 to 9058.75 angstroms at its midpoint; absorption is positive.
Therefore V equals -1.12 angstroms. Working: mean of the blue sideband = 24.9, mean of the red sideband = 23.9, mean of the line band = 26.2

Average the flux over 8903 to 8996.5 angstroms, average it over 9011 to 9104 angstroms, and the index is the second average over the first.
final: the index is 0.96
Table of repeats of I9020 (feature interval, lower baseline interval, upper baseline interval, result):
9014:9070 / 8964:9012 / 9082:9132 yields 0.052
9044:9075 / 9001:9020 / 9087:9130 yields 0.032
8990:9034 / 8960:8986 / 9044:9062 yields 0.000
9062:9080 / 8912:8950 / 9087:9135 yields 0.039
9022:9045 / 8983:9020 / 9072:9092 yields 0.022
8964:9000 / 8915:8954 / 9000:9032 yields -0.056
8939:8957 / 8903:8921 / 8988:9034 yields -0.021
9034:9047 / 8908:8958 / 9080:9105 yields -0.029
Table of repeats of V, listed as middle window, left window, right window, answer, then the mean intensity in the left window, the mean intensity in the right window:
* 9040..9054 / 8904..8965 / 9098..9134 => 0.04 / 24.5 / 24.3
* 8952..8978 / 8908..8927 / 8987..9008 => 0.55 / 24.5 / 26.2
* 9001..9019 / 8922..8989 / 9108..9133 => 0.13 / 24.8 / 24.1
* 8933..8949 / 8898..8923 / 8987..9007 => 0.14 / 24.5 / 26.2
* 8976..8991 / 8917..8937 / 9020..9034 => -1.16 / 24.2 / 23.2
